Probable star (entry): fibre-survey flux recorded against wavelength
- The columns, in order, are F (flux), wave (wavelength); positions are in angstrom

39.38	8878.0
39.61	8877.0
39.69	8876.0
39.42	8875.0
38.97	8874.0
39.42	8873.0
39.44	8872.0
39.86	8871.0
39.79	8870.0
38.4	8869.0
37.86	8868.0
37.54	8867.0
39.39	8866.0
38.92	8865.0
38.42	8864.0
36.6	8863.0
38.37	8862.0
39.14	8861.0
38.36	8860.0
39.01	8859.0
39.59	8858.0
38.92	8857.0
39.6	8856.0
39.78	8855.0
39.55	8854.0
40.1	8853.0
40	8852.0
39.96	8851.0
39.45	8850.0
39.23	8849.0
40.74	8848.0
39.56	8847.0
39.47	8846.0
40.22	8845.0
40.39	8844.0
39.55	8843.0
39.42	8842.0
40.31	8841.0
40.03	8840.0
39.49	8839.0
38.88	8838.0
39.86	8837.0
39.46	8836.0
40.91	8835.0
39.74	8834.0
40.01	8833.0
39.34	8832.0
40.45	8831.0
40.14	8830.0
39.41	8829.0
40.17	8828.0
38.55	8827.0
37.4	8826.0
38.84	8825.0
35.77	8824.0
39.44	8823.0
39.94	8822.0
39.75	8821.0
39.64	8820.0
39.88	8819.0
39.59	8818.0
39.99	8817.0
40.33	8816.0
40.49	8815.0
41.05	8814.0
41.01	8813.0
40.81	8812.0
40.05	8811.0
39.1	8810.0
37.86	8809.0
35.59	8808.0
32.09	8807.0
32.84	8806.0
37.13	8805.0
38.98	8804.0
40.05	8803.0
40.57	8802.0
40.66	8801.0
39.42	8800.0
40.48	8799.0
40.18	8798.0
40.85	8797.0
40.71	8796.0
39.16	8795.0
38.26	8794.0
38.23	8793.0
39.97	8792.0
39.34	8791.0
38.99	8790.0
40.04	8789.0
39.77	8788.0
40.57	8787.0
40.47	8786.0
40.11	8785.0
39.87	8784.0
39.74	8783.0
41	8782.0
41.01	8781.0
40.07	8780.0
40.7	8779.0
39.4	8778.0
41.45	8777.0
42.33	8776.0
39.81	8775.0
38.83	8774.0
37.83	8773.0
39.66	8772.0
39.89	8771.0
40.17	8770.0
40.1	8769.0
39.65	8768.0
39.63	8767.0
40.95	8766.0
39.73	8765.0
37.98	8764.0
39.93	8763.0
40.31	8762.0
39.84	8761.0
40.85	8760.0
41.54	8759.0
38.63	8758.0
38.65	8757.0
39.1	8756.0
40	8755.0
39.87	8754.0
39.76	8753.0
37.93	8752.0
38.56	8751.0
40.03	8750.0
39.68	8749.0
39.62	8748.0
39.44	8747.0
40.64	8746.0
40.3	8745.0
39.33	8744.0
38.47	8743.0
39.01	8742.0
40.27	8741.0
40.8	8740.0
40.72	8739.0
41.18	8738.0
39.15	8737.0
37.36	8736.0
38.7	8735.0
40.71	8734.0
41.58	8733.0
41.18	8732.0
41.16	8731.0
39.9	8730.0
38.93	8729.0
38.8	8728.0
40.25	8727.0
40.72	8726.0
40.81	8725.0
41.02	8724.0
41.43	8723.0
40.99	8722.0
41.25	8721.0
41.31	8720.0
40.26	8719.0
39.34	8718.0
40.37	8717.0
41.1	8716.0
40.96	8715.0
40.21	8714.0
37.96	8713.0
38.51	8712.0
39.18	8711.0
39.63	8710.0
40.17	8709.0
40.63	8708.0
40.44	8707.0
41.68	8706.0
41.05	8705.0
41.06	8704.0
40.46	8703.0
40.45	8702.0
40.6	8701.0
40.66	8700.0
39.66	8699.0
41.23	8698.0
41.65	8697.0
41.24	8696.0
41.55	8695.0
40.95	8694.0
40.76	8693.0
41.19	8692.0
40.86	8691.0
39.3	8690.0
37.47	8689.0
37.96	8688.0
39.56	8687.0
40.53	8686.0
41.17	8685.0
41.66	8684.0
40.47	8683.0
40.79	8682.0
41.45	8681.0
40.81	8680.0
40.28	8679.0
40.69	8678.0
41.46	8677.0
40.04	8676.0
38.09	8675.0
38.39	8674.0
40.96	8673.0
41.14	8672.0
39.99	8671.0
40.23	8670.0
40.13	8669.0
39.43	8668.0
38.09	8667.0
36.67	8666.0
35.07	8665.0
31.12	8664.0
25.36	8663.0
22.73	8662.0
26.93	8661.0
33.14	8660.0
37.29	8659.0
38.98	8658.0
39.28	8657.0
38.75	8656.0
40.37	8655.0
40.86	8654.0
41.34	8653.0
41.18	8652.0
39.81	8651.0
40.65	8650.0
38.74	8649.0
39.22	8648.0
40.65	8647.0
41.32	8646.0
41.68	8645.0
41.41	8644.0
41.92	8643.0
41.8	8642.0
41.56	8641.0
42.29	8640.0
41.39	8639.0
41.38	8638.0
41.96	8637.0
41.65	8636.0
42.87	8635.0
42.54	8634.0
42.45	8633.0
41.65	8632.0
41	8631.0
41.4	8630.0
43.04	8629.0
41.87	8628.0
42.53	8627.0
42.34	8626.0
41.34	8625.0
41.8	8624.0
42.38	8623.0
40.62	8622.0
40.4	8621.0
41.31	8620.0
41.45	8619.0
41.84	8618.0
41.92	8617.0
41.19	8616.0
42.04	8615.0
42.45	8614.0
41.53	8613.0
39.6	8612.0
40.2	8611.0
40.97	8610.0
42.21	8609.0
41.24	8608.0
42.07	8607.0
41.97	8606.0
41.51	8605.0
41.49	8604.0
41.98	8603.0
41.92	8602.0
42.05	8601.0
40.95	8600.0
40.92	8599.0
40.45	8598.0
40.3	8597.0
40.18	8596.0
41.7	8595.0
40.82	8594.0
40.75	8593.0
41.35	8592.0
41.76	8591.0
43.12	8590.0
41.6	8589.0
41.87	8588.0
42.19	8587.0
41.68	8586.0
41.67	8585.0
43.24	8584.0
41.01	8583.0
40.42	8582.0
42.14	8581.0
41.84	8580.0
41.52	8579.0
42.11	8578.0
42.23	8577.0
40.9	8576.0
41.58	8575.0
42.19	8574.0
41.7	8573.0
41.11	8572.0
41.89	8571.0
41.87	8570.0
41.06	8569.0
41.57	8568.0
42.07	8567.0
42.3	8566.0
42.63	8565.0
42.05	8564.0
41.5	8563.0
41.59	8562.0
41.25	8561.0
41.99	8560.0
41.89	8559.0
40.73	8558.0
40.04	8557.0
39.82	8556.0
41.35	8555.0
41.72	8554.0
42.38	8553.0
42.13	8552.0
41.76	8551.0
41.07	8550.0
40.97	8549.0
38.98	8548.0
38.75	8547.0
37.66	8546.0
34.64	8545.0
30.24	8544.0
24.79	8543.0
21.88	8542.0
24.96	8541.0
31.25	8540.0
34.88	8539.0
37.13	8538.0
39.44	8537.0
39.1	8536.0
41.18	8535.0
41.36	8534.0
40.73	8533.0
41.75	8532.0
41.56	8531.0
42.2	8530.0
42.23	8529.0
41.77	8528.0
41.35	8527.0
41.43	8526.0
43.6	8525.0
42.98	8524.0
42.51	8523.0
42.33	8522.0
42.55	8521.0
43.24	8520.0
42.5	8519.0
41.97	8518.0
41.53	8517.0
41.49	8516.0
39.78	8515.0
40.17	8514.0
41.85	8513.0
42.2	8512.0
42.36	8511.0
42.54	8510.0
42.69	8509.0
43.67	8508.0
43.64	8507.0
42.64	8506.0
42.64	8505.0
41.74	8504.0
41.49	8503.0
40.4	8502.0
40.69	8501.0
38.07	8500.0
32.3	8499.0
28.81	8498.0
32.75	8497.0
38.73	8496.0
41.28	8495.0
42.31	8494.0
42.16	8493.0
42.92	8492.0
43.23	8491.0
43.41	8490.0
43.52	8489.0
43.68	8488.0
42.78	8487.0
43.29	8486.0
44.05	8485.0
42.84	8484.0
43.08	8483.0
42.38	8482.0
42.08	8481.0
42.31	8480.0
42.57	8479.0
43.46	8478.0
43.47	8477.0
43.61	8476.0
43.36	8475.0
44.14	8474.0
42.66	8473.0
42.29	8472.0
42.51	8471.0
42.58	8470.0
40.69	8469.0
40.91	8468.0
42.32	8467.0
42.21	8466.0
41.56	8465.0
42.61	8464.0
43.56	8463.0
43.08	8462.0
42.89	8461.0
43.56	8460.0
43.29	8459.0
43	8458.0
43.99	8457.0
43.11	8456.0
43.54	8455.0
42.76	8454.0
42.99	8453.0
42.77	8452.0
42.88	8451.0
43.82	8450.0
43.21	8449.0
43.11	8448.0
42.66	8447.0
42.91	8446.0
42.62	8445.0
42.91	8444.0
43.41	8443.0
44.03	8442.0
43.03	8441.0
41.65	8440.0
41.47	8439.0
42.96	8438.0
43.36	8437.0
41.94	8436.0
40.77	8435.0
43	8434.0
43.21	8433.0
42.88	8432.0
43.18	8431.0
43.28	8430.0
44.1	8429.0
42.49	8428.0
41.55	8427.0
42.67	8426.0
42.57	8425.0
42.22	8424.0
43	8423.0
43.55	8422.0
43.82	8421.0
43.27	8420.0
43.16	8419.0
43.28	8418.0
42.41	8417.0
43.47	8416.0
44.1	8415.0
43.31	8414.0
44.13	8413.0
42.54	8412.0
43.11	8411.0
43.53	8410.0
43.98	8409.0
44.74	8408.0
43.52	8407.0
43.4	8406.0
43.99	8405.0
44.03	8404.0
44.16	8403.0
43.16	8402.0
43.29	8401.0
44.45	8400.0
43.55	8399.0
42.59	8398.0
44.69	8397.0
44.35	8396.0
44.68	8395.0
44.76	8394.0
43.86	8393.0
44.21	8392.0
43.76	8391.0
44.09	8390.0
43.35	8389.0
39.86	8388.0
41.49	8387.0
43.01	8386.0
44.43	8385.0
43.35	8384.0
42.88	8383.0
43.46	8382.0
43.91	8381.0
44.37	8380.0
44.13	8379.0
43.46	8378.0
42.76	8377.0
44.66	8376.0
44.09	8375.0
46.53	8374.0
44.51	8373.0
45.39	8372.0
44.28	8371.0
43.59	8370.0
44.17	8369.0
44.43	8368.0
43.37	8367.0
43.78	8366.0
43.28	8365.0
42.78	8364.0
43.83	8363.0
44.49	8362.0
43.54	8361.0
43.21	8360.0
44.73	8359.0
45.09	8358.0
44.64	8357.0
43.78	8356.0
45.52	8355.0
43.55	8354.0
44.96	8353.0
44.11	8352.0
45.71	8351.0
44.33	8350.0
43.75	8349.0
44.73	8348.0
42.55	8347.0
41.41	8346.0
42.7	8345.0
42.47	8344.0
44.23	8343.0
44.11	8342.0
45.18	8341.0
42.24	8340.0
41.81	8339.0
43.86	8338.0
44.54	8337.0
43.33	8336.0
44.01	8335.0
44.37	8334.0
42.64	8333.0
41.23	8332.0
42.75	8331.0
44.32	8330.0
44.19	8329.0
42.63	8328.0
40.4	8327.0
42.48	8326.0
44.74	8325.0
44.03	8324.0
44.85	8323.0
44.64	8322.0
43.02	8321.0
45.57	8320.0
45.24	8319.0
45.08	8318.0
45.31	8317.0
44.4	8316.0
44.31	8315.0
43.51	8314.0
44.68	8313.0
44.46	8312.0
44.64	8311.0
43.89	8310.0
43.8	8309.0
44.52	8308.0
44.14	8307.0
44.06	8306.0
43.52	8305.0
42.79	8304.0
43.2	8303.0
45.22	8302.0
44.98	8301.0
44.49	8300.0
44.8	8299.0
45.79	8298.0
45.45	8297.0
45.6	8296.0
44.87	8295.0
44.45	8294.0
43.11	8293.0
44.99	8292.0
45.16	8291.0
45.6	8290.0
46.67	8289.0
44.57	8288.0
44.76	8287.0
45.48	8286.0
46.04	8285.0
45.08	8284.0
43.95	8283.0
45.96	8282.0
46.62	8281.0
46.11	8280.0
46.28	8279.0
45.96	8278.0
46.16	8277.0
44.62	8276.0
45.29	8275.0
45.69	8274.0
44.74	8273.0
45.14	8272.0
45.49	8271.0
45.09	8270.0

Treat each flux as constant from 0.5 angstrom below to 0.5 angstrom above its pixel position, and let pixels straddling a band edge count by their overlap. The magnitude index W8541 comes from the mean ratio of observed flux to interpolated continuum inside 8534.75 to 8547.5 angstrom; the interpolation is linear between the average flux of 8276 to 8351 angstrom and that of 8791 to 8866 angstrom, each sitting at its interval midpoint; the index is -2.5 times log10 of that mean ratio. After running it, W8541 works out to 0.25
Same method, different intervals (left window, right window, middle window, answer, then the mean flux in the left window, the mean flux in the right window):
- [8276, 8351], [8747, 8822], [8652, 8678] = 0.10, 44.3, 39.6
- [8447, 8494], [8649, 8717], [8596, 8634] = -0.03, 42.9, 39.2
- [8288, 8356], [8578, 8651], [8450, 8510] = 0.02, 44.1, 41.5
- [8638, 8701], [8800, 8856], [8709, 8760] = -0.02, 39.2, 39.3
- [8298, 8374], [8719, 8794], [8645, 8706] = 0.04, 44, 40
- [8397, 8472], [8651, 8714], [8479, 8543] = 0.04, 43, 39.1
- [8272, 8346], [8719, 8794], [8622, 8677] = 0.04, 44.4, 40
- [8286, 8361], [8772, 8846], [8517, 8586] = 0.05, 44.1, 39.5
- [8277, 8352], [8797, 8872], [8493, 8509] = 0.08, 44.3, 39.2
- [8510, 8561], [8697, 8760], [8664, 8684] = 0.01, 39.6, 40.1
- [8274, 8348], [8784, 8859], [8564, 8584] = 0.00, 44.3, 39.4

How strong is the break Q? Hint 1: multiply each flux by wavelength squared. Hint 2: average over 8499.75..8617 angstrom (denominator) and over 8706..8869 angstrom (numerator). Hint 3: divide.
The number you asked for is 1.03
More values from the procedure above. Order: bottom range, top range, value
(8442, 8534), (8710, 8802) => 1.01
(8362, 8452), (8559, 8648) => 1.00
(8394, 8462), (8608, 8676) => 0.97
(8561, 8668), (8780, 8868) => 1.02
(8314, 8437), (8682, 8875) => 1.00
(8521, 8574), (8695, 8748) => 1.06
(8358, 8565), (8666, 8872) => 1.02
